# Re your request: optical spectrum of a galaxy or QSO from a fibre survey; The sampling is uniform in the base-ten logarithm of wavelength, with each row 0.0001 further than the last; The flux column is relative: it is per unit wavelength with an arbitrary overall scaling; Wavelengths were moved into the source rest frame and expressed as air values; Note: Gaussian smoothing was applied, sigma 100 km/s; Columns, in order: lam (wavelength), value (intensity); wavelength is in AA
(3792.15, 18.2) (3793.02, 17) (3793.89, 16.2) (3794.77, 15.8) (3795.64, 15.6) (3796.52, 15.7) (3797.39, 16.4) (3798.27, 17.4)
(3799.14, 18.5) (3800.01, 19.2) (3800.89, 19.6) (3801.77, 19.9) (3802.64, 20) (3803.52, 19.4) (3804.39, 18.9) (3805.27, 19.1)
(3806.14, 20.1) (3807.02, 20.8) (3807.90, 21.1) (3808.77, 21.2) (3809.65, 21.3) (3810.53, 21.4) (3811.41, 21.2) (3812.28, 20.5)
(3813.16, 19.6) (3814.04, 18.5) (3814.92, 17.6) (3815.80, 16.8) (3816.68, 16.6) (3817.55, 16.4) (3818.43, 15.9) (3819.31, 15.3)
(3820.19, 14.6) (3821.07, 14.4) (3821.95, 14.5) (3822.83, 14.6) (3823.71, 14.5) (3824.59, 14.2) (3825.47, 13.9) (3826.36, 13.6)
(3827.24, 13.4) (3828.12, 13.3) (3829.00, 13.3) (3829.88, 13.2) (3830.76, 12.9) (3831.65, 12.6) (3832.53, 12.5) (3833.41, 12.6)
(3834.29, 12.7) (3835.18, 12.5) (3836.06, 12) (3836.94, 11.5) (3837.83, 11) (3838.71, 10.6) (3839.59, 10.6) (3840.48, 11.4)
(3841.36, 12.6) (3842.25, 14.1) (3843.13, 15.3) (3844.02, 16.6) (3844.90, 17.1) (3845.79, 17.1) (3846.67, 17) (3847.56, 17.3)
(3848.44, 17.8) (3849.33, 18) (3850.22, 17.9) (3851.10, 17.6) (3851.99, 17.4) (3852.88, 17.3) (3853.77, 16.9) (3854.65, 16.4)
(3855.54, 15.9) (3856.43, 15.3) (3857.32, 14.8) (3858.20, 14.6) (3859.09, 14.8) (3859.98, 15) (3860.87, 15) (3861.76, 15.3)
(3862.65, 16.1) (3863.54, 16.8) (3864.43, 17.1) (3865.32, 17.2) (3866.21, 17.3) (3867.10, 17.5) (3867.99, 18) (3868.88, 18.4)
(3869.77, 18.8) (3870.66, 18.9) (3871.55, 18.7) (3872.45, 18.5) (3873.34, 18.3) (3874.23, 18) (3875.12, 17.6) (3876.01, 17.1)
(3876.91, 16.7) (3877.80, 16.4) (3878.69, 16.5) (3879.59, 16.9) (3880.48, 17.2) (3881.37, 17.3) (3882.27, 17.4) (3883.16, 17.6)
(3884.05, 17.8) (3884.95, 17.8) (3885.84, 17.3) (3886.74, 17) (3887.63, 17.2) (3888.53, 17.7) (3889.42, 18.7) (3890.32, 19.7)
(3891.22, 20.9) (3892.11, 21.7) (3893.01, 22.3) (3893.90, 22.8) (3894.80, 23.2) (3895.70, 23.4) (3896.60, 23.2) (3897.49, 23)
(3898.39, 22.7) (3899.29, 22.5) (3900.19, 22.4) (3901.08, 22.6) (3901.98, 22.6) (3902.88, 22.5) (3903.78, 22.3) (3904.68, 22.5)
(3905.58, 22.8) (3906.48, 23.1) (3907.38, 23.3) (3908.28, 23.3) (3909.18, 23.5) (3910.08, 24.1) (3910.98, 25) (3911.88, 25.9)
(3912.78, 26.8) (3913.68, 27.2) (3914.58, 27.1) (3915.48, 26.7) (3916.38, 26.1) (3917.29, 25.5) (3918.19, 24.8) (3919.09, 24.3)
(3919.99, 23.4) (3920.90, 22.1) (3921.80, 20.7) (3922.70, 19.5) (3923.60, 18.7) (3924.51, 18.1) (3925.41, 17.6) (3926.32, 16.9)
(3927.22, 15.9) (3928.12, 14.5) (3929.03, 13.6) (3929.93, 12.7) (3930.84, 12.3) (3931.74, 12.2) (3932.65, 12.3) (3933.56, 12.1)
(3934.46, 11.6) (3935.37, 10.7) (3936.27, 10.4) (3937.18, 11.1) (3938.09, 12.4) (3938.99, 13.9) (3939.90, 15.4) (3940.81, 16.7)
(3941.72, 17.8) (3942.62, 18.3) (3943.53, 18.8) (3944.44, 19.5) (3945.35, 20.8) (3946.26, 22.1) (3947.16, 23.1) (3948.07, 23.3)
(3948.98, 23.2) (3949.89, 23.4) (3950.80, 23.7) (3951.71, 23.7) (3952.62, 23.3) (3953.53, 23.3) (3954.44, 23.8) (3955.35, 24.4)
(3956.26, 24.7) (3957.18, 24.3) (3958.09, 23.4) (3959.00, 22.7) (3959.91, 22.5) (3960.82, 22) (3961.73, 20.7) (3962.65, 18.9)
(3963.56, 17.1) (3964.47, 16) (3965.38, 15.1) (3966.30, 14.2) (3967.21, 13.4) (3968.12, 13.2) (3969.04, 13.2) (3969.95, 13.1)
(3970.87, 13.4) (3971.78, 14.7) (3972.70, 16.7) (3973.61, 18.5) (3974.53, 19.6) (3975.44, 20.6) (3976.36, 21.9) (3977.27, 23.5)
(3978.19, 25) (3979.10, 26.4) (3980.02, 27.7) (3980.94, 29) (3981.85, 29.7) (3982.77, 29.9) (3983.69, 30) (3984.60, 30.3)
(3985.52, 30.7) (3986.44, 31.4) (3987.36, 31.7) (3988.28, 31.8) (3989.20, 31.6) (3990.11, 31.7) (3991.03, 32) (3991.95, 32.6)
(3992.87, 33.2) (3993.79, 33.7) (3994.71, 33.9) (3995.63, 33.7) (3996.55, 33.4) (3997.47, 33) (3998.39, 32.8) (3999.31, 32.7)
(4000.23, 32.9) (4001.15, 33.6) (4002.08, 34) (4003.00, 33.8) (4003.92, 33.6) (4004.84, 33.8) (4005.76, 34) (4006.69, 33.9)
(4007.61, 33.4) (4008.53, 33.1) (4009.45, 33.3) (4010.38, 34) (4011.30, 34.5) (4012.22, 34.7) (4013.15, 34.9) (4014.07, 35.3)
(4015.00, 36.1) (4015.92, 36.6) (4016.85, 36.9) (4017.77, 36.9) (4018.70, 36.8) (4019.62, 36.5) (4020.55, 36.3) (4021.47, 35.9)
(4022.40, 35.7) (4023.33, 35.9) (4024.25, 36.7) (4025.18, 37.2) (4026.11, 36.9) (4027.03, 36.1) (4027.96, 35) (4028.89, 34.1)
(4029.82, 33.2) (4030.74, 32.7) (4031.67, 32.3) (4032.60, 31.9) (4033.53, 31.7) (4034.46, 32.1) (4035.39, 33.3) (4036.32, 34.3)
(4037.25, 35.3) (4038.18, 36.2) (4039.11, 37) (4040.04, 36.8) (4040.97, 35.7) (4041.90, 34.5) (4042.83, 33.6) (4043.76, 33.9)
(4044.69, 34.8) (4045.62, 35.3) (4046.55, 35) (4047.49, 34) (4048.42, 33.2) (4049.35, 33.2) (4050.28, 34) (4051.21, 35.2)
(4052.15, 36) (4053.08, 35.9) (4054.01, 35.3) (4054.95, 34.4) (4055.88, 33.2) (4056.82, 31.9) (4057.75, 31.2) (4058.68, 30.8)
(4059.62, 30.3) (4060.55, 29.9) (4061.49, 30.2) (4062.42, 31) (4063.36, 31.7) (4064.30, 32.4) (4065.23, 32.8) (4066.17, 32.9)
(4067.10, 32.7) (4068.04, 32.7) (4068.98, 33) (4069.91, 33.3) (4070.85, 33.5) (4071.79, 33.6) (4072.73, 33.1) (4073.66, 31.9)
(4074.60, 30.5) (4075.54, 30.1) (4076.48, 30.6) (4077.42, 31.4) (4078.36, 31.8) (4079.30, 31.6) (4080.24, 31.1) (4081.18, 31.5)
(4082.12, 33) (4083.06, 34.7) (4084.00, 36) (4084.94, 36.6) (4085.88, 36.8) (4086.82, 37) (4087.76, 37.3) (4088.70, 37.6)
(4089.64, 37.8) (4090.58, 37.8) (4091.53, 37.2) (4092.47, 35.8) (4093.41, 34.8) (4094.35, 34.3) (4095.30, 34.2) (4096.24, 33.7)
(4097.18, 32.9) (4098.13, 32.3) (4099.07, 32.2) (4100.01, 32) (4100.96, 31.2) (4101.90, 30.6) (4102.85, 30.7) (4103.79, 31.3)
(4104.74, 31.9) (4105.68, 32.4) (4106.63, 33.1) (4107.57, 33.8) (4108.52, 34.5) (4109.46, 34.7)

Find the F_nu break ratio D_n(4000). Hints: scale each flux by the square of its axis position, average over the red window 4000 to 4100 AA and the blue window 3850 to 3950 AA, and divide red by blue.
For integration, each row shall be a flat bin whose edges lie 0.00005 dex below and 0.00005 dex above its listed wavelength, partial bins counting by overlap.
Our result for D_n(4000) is 1.94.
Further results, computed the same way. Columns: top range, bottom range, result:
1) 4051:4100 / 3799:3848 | 2.38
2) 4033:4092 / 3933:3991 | 1.67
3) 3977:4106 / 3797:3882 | 2.26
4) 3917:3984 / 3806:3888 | 1.26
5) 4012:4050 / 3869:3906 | 1.91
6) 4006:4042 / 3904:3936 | 1.83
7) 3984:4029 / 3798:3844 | 2.36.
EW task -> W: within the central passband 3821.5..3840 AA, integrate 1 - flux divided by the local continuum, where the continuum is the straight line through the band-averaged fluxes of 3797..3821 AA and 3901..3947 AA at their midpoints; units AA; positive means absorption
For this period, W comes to 5.89 AA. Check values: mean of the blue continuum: 18.7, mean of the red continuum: 19.5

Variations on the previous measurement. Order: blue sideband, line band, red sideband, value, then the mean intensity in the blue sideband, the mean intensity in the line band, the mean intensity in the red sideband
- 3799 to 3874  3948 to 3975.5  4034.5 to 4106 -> 6.3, 16.3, 19.6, 33.5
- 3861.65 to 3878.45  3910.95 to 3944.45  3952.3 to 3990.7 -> 3.5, 17.5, 18.3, 22.8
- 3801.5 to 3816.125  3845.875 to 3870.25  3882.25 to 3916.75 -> 5.1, 19.9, 16.7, 22.2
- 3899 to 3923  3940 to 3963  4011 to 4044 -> 4.9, 23.8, 21.8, 35.1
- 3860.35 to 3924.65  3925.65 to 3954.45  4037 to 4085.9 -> 8.4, 20.5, 17.2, 33.3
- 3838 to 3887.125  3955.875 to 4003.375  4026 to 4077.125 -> 2.9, 16.5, 25.5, 33.4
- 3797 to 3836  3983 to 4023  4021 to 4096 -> -5.0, 16.7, 33.7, 33.9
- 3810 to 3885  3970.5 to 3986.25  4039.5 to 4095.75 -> 1.4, 15.9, 24.2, 33.7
